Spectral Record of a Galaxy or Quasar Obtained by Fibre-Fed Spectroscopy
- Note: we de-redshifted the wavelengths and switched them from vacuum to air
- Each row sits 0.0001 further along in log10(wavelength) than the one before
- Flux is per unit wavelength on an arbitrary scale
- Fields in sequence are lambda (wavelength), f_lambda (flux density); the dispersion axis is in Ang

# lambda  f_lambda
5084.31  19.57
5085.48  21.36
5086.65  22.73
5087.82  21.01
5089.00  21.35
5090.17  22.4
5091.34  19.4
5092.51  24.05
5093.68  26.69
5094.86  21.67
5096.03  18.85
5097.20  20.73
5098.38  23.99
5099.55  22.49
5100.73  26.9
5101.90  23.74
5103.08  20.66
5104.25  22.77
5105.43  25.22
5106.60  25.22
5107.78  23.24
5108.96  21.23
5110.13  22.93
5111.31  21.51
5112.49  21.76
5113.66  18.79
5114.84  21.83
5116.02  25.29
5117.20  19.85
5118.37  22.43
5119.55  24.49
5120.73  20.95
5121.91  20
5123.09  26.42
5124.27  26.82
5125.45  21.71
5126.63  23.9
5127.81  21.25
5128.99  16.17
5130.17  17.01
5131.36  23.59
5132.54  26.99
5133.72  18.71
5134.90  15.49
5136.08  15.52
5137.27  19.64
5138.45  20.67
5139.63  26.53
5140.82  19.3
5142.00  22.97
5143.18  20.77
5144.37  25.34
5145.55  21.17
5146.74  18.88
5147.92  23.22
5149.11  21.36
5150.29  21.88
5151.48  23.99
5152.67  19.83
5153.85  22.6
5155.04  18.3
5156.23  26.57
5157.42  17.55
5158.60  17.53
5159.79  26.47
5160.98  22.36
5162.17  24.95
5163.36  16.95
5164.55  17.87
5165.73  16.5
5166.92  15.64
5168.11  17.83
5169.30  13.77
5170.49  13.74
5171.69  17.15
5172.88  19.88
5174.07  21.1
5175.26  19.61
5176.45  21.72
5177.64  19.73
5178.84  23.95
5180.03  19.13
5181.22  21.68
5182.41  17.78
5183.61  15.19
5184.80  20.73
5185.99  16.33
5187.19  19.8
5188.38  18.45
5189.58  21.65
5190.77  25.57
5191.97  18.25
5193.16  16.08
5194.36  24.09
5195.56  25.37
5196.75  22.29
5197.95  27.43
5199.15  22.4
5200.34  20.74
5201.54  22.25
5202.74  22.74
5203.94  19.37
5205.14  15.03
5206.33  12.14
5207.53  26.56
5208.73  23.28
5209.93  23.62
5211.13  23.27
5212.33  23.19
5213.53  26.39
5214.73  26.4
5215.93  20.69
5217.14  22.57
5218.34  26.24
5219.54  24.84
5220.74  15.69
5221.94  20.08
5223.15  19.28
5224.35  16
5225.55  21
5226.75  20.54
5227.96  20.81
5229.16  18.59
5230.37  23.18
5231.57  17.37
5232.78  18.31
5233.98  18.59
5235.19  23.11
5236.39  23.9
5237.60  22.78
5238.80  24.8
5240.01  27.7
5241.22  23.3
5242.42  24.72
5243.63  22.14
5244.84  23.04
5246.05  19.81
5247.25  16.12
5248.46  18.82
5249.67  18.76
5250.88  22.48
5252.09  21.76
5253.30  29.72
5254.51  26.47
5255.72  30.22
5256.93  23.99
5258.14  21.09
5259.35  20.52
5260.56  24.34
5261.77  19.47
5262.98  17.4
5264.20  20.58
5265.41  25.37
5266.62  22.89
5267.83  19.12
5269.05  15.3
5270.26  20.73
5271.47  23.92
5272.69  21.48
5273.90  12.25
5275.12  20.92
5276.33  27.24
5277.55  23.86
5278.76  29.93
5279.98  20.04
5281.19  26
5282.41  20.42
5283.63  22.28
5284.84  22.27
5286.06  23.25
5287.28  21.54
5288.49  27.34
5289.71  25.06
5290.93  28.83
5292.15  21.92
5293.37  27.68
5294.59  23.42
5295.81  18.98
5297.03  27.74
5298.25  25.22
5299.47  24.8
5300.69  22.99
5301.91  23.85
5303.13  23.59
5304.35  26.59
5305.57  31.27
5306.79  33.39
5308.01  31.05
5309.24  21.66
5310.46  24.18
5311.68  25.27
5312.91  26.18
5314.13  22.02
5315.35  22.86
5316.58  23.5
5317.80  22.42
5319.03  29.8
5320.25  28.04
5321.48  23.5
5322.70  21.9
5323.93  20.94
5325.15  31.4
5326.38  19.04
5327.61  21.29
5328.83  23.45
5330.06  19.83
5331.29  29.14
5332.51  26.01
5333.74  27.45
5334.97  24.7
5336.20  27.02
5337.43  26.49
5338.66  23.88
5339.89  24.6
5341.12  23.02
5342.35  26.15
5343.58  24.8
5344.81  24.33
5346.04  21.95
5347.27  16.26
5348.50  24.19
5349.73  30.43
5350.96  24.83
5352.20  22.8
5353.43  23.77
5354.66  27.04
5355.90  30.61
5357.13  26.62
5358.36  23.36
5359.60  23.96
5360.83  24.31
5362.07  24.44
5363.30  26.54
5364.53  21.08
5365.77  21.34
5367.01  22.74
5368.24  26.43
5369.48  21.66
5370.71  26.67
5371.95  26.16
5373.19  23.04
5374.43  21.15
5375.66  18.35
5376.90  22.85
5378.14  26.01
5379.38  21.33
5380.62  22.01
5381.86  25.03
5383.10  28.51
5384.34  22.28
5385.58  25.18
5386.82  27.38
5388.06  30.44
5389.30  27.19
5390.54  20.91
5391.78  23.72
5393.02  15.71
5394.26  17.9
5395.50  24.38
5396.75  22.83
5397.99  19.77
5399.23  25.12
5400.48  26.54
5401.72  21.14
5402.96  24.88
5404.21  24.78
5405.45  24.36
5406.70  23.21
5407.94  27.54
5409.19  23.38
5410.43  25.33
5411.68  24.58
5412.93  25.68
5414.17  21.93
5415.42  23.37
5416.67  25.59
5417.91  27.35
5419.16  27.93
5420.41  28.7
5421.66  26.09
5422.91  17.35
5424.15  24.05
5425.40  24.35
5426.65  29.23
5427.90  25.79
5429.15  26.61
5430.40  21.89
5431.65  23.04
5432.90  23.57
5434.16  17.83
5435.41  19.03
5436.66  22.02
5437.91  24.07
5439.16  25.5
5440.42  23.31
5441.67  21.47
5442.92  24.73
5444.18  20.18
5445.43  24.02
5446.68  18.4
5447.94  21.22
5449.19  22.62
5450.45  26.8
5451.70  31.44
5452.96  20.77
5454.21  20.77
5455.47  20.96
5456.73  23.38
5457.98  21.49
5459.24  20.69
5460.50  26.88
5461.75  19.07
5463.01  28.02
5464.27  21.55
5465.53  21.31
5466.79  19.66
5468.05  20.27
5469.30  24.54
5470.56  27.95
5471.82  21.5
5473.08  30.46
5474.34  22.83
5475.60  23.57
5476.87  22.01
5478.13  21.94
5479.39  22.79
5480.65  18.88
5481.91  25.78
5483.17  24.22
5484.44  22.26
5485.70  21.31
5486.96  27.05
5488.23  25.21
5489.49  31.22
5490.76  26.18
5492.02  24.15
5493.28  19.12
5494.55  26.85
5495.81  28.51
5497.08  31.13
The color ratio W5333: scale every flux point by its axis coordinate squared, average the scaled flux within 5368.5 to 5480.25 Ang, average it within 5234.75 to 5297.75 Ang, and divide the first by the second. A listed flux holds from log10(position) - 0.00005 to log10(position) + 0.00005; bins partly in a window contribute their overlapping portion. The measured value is 1.1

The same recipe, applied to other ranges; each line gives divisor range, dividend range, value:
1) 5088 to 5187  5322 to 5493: 1.25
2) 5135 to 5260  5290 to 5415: 1.23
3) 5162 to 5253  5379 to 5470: 1.23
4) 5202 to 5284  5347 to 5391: 1.17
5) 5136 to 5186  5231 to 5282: 1.14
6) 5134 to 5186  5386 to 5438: 1.32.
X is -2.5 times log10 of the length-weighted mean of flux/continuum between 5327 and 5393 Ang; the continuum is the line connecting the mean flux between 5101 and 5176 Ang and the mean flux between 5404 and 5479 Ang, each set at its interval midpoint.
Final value -0.06 mag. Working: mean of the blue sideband 21.1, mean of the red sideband 23.6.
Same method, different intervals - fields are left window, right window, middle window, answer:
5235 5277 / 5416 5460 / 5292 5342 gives -0.11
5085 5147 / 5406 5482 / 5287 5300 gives -0.09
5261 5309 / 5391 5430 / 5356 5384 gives 0.00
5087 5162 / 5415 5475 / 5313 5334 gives -0.06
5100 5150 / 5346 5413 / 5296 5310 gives -0.13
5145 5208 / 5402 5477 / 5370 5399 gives -0.02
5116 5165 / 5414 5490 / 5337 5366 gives -0.07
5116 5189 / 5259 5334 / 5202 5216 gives -0.01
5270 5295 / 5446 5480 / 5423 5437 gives 0.00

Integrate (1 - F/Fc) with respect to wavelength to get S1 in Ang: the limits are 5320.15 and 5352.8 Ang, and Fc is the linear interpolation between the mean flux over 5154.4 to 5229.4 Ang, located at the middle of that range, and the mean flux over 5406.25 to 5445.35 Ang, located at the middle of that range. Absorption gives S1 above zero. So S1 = -2.3 Ang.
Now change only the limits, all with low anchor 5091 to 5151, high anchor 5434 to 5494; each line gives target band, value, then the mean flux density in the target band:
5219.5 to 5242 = 1.41 Ang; 21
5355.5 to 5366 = -0.86 Ang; 24.7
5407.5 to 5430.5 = -2.11 Ang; 25.1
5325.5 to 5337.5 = -0.93 Ang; 24.5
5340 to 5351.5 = -0.62 Ang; 24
